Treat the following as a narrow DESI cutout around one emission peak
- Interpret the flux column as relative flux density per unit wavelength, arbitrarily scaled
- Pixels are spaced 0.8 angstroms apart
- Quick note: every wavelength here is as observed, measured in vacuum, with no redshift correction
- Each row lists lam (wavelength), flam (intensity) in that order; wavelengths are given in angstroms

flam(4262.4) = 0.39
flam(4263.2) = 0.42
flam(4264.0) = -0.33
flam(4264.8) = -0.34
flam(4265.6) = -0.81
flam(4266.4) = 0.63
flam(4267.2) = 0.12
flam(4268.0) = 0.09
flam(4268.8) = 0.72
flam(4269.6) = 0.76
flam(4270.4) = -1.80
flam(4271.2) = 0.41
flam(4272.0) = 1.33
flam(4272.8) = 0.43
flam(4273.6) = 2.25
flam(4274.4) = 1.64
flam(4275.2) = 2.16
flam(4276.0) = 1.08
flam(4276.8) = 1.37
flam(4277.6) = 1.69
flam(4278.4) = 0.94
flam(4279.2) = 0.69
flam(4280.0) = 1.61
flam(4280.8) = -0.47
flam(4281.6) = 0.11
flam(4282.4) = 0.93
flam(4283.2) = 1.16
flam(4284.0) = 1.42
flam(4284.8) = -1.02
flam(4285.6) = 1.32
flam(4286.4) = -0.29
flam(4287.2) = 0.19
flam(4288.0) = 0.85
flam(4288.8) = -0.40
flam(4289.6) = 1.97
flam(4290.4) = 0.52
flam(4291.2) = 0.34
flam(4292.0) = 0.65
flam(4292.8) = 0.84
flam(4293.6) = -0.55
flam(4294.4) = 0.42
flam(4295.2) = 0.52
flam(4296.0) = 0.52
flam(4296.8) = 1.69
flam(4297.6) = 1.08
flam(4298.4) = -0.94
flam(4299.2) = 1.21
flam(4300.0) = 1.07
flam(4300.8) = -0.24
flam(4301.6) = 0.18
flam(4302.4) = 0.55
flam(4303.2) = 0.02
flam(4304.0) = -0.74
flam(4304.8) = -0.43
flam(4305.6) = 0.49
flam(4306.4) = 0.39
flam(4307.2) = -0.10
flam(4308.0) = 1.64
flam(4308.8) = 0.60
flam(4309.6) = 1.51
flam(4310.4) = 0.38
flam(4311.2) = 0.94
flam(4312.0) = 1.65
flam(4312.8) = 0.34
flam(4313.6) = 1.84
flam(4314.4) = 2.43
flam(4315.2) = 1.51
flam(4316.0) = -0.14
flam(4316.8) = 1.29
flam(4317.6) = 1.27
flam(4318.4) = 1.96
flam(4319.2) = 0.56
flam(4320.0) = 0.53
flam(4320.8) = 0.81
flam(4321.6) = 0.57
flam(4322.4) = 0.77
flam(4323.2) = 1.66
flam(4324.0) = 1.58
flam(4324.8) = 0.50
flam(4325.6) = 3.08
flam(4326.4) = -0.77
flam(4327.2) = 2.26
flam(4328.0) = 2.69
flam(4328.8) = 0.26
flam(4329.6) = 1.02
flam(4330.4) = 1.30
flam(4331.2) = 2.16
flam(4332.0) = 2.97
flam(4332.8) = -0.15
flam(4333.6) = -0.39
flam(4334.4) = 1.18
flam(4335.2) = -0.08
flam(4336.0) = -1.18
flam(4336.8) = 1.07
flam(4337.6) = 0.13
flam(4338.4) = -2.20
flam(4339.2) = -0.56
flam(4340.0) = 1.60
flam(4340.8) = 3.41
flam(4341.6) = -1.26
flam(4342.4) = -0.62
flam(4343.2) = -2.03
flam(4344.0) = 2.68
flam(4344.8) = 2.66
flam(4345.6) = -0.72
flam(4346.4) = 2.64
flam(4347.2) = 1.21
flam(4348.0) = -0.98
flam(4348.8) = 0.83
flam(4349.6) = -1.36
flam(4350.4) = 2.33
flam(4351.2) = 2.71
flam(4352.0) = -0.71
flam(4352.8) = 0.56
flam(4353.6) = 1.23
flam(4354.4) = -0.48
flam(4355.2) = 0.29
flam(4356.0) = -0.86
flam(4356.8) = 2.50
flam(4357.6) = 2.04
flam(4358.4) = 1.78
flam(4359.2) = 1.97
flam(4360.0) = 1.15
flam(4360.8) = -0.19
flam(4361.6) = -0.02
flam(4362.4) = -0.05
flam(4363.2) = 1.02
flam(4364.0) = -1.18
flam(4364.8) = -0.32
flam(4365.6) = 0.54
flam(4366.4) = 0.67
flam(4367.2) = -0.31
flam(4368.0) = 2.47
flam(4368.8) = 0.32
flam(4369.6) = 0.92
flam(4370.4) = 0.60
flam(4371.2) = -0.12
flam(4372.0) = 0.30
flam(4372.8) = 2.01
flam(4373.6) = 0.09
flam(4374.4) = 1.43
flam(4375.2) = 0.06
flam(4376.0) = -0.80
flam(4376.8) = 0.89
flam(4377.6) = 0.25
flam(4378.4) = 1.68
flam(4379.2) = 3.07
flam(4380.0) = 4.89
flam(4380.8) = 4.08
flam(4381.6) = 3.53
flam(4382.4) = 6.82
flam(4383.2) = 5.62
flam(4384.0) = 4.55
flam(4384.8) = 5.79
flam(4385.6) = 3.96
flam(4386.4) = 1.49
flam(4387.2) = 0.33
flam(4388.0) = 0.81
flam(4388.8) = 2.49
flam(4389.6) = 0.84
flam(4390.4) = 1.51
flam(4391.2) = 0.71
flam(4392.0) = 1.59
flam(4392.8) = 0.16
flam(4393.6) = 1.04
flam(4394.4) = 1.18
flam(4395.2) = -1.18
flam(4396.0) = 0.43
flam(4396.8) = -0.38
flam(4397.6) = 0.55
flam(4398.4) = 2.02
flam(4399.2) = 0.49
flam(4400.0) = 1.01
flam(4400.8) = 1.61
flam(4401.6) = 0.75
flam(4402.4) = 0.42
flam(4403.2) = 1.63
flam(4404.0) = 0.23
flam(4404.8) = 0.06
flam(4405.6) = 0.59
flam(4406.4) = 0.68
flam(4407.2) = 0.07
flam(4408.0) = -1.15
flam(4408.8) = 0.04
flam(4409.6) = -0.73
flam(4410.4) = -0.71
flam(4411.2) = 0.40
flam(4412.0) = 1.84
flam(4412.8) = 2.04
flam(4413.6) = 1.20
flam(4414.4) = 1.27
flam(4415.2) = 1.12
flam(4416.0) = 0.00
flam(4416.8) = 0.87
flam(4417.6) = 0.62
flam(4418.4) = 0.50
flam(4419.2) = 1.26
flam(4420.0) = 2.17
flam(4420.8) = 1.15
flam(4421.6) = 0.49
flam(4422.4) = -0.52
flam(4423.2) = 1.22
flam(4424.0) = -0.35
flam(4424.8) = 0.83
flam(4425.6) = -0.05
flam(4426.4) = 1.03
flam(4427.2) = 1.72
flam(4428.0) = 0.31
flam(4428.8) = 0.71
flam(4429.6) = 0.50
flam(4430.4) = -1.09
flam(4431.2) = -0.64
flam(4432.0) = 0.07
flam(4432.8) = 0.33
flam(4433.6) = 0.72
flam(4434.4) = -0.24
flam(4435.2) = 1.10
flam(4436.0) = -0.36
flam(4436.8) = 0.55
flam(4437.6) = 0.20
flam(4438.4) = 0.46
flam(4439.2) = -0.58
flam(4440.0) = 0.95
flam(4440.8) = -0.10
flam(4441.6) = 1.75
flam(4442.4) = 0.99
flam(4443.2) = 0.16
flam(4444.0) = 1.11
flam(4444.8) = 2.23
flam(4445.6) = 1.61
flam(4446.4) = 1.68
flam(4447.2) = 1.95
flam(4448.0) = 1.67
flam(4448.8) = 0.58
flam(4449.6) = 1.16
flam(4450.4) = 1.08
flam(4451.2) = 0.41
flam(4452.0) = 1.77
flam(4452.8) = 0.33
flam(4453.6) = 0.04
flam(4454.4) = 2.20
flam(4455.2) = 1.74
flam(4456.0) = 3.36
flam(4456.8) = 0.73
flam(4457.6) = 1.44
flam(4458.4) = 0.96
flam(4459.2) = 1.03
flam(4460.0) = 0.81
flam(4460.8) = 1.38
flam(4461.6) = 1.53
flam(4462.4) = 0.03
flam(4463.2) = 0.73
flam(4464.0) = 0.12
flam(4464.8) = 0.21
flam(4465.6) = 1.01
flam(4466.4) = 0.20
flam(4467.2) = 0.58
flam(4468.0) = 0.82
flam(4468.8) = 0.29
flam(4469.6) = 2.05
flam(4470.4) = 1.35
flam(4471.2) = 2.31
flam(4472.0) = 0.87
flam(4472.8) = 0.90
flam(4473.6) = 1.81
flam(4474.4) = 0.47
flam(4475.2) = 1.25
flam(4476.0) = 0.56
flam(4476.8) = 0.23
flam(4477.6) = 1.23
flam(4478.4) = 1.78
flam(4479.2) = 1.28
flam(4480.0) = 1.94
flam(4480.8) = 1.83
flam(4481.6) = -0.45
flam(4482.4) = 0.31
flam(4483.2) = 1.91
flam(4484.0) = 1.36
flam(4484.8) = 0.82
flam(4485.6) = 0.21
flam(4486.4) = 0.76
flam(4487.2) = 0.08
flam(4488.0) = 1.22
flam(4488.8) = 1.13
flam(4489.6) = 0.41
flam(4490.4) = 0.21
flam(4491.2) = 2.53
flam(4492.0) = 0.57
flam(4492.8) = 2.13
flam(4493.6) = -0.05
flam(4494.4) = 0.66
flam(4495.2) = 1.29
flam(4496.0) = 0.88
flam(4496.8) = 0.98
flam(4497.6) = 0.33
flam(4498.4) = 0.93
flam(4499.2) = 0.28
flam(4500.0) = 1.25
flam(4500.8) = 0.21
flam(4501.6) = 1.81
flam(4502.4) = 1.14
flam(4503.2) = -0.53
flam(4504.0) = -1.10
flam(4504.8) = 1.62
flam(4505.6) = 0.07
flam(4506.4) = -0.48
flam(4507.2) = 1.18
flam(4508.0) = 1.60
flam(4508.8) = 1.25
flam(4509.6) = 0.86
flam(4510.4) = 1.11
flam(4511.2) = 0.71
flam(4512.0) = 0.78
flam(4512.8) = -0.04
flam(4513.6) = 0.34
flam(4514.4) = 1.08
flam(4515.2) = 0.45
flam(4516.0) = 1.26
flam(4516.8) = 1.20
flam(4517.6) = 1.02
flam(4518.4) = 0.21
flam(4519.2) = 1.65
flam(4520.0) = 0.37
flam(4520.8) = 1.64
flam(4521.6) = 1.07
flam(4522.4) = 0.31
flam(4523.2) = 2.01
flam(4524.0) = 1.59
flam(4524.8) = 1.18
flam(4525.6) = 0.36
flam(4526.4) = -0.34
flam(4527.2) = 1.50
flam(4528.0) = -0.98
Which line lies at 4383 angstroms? [O II] 3727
